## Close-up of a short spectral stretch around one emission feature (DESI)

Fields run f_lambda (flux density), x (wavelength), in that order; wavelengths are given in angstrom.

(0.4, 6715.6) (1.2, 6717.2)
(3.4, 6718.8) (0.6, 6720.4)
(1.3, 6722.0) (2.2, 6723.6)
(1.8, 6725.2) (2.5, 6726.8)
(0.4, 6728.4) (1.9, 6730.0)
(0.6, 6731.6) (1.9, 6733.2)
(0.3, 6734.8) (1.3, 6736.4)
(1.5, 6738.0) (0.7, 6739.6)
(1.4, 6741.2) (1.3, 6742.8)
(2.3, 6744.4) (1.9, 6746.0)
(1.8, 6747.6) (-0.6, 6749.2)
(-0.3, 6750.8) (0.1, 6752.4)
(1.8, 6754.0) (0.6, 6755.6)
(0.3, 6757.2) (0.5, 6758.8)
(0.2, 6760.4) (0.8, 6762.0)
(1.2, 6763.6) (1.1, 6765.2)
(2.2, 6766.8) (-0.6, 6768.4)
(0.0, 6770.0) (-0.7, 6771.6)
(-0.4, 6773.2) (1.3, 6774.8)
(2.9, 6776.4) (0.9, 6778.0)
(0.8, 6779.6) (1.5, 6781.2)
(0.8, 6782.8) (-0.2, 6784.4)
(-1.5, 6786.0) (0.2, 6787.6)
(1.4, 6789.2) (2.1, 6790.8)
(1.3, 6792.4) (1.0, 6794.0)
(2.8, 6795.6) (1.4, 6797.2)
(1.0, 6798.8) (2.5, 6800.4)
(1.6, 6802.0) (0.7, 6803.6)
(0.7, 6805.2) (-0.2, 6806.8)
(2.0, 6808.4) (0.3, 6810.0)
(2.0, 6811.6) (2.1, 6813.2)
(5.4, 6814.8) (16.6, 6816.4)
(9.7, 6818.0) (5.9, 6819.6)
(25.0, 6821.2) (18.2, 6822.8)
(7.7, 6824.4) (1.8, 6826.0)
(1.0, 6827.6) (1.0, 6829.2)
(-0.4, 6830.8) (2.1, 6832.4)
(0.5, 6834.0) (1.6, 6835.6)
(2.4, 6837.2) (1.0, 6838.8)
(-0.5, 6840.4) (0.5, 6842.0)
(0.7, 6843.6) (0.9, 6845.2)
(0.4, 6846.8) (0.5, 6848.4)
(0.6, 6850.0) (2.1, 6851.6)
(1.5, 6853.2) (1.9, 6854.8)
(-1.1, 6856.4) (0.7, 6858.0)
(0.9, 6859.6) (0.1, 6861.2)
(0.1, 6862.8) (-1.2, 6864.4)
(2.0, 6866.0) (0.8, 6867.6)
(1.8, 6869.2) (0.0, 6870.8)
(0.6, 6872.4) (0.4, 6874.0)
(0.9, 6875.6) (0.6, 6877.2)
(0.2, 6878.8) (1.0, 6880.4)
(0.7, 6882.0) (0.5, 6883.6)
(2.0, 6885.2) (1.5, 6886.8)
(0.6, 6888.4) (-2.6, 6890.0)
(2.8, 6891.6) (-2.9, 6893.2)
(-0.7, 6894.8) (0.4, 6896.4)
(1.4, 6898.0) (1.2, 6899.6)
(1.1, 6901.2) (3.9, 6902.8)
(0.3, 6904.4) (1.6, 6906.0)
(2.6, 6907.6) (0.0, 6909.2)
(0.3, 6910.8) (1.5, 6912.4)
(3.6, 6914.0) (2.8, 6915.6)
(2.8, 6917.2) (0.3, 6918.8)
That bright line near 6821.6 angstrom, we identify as [O II]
